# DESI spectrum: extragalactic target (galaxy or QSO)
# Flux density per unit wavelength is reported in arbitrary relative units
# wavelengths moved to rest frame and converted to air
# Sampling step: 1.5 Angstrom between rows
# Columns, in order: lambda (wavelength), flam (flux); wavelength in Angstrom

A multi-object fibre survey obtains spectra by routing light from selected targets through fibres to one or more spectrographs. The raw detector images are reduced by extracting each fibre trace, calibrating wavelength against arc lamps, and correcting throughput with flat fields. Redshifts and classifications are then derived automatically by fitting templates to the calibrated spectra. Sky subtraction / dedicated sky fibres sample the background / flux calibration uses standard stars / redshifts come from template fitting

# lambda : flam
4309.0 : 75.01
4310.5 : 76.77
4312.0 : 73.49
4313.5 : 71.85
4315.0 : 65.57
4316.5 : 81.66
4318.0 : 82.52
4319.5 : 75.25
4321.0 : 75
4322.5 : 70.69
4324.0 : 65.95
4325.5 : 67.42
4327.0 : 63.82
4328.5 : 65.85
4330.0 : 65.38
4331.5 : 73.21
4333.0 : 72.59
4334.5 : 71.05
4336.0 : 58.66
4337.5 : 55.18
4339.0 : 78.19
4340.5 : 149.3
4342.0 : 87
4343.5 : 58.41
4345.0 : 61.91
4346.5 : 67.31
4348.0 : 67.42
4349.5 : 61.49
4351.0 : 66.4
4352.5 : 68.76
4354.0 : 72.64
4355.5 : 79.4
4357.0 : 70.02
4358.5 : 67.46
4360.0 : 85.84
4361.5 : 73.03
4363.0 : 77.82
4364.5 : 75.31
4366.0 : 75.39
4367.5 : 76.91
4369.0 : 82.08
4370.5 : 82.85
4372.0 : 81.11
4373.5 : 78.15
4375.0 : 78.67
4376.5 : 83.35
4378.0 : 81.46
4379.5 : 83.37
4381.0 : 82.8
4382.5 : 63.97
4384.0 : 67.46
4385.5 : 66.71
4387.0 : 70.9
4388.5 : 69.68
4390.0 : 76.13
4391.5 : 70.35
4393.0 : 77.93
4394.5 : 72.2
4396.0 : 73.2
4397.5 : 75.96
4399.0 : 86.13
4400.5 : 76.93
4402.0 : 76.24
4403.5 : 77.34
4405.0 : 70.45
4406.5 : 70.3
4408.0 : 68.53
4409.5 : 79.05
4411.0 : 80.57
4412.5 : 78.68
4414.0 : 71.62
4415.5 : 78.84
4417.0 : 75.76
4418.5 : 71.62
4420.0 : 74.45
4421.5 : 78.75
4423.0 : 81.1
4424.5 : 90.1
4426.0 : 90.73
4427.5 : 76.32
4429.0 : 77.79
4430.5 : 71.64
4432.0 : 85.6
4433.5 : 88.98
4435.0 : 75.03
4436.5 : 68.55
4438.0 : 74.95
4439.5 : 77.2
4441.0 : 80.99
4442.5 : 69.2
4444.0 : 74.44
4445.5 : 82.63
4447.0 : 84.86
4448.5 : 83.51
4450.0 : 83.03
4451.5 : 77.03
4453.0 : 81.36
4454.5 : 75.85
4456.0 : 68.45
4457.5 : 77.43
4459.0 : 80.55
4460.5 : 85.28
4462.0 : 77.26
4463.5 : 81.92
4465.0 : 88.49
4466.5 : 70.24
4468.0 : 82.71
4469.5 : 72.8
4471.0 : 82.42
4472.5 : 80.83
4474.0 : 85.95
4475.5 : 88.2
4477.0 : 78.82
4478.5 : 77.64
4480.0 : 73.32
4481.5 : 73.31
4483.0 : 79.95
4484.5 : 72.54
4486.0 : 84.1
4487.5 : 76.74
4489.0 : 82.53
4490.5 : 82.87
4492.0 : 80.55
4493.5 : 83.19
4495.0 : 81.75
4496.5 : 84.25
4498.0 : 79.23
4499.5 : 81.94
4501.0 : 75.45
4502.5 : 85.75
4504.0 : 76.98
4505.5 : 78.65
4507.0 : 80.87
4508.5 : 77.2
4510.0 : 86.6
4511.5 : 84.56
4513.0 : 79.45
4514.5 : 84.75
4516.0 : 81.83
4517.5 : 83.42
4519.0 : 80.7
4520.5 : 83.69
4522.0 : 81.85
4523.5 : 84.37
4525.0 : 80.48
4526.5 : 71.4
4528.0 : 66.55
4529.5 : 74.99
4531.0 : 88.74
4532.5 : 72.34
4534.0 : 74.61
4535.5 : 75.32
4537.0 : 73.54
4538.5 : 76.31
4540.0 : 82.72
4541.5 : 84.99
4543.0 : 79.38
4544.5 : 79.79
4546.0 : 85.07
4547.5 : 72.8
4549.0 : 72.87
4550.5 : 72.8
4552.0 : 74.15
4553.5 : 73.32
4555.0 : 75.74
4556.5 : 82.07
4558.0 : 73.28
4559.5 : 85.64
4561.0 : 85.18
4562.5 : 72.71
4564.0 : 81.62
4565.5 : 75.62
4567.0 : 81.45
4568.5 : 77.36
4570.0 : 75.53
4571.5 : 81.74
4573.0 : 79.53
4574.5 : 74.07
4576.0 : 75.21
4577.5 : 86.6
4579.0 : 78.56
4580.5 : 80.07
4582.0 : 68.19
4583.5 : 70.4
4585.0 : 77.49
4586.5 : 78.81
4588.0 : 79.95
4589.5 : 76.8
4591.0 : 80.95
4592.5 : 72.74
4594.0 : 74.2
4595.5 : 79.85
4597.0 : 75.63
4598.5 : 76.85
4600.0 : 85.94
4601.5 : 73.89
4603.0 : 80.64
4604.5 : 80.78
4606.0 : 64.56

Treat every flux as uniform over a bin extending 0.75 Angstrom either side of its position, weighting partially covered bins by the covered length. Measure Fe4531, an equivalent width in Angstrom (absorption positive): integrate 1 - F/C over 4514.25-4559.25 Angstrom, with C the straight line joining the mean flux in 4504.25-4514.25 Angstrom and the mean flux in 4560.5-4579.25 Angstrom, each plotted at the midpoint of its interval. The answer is 1.1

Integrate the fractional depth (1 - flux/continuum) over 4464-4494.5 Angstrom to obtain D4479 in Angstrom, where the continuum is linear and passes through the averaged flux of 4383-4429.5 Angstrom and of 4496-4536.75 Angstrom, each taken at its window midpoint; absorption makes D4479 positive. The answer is -0.58 Angstrom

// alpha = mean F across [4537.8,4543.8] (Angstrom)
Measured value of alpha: 80.9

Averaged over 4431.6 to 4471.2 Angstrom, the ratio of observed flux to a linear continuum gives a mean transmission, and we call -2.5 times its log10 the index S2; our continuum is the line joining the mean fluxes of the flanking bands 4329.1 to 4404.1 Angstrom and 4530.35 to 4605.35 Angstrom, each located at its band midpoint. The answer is -0.04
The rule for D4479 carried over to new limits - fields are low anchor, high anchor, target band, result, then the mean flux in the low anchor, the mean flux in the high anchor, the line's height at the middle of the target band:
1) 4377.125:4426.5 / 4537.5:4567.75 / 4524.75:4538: 0.5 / 76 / 78.3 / 78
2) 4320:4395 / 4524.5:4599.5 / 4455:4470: -0.6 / 73.9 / 77.3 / 75.7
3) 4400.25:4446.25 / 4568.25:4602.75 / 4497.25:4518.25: -1.0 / 77.2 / 77.5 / 77.4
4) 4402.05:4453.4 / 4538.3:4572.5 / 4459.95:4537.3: -1.7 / 77.9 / 78.4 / 78.2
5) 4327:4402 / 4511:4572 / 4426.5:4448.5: -0.5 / 74.7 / 78.6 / 76.3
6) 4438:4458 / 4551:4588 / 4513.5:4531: -0.5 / 78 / 77.7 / 77.8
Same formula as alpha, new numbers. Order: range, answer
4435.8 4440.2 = 73.6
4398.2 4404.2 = 79.1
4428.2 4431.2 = 74.8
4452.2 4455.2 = 78.6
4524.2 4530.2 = 73.4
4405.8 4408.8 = 69.6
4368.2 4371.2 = 82.4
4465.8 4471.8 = 77.1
